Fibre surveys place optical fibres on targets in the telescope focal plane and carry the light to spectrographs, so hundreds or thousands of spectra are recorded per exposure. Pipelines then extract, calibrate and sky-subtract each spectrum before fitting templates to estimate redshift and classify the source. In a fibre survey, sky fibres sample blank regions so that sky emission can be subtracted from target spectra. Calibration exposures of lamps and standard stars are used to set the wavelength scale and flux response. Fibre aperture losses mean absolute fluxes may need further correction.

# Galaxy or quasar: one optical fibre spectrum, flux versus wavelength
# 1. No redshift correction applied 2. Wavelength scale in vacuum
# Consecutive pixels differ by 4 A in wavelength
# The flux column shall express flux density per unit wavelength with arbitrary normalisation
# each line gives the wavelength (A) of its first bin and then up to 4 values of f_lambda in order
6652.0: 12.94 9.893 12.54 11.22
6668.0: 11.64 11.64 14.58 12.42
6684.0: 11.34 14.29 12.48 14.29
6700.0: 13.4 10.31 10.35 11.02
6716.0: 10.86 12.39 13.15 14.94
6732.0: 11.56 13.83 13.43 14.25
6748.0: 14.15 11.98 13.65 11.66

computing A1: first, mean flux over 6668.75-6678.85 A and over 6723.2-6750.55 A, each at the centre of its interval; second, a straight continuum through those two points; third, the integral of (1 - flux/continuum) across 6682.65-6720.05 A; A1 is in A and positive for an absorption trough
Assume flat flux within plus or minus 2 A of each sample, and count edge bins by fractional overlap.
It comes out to 3.2 A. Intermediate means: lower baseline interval 12.9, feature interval 12.1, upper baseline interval 13.6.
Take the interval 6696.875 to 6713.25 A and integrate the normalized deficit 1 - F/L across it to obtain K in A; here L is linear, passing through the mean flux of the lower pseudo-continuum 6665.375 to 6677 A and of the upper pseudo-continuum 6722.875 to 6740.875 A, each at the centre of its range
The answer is 1.8 A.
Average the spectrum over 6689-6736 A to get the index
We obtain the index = 12.4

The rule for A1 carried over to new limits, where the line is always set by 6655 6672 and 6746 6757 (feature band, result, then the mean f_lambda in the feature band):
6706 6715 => 1.2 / 10.7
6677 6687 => -0.5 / 12.4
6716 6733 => -0.2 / 12.8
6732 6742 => -0.2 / 13.2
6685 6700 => -1.8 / 13.5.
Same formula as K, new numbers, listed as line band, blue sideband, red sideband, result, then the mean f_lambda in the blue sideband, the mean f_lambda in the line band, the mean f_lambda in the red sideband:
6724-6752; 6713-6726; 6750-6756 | -2.76 A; 12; 13.5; 12.5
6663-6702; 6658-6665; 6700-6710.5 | -4.44 A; 12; 12.8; 10.9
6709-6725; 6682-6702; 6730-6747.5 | 1.91 A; 13.2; 11.7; 13.3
